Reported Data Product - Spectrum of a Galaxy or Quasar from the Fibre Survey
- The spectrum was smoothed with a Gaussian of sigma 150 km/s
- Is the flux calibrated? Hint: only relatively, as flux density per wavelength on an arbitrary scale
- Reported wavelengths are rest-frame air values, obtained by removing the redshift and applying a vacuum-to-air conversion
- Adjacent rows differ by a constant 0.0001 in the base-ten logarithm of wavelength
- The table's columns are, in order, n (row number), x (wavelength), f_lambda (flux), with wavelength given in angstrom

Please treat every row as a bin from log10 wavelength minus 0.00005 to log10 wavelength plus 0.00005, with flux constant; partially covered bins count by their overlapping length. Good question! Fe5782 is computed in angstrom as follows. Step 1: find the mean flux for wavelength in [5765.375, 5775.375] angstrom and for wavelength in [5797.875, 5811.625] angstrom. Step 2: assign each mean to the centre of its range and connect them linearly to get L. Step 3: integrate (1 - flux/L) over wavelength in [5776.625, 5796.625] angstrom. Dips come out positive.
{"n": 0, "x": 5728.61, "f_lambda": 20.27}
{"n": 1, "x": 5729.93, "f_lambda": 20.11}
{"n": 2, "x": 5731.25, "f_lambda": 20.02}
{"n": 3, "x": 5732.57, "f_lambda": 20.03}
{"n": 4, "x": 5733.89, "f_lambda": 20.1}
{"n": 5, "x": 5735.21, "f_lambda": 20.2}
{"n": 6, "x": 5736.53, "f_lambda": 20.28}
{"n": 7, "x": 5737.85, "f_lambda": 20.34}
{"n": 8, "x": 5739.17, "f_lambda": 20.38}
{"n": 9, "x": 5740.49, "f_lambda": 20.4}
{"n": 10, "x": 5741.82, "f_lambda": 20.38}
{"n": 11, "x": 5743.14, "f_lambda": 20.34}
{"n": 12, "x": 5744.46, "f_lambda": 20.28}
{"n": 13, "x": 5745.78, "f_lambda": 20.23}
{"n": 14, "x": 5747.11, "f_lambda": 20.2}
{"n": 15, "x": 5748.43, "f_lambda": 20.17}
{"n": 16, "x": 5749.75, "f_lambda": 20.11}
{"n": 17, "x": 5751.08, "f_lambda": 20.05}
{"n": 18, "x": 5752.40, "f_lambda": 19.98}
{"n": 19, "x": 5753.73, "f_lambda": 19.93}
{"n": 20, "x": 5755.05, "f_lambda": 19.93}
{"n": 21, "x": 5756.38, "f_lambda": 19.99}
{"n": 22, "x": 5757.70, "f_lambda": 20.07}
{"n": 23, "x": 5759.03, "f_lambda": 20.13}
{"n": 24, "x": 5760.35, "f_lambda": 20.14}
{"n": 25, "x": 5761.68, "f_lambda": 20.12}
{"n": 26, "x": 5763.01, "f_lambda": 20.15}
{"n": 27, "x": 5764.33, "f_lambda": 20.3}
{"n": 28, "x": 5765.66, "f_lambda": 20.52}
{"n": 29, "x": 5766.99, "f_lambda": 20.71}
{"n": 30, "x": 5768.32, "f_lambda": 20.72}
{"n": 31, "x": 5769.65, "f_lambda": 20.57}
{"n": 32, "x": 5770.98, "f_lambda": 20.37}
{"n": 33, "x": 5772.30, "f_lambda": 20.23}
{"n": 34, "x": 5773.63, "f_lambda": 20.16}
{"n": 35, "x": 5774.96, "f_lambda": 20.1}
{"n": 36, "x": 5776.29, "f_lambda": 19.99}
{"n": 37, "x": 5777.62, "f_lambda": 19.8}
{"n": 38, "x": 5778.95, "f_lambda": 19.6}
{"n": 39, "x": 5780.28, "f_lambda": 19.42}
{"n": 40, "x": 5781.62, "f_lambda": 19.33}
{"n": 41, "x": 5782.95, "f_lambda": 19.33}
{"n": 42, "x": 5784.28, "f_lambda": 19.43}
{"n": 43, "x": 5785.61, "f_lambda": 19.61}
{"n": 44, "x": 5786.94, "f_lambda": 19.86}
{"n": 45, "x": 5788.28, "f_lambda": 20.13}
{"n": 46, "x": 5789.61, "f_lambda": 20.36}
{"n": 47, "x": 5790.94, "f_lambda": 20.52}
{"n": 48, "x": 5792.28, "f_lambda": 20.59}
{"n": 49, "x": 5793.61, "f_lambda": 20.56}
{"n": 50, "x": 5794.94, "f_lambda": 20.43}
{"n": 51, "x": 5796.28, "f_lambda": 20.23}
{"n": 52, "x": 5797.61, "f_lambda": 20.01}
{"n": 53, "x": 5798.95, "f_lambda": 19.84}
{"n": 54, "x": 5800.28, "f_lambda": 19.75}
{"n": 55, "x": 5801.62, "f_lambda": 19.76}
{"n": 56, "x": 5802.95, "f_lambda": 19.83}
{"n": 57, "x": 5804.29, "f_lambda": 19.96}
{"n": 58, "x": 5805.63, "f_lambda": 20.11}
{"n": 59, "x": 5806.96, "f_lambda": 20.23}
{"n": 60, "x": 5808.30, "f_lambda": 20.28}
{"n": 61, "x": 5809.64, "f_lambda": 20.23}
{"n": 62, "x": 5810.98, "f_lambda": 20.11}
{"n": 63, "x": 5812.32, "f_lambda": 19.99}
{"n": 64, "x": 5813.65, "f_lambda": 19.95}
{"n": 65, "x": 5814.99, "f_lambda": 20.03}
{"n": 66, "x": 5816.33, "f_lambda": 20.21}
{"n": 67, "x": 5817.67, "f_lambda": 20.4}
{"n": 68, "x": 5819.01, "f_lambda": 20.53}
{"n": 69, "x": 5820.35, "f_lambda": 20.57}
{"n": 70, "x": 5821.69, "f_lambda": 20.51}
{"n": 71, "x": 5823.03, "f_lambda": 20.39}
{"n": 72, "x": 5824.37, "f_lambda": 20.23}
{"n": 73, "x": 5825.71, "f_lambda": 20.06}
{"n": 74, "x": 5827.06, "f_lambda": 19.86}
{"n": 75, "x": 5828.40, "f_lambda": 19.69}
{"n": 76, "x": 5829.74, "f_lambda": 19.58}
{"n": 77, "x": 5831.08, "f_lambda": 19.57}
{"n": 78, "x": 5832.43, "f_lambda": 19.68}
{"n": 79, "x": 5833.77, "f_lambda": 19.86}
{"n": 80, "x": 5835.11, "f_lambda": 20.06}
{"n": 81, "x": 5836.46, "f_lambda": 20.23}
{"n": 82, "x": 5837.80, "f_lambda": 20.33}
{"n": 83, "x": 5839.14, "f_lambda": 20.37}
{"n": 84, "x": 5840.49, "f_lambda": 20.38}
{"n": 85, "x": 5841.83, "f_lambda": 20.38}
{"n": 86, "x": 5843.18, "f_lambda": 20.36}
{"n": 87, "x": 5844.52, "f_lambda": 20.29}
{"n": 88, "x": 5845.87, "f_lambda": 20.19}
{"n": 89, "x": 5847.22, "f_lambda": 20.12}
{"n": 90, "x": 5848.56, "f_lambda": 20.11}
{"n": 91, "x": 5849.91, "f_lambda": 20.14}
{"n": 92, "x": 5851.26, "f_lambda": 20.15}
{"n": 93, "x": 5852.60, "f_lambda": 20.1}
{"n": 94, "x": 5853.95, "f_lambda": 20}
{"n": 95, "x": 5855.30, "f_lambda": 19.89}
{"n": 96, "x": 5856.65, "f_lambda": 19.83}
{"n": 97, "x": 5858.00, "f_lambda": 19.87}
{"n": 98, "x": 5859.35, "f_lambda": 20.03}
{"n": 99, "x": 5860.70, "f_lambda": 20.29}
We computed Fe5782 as 0.3 angstrom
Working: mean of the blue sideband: 20.4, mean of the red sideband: 20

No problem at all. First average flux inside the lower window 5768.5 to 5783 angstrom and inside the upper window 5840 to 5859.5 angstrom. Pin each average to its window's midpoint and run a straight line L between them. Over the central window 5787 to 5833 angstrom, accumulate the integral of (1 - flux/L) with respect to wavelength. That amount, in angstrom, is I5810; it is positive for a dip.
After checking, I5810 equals -0.2 angstrom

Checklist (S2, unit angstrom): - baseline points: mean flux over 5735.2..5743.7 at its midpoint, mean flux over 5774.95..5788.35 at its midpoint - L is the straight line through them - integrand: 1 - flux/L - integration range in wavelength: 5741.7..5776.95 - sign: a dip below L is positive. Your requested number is -0.4 angstrom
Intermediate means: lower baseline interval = 20.3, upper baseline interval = 19.6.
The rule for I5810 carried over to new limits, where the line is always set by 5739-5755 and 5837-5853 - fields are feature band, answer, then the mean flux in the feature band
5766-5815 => 0.4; 20.1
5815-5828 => 0.0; 20.3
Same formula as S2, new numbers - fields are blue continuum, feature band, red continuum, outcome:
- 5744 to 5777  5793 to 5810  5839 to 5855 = 0.10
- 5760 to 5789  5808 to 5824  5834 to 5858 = -0.13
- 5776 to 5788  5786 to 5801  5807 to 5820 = -0.29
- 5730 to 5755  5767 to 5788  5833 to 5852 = 0.28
